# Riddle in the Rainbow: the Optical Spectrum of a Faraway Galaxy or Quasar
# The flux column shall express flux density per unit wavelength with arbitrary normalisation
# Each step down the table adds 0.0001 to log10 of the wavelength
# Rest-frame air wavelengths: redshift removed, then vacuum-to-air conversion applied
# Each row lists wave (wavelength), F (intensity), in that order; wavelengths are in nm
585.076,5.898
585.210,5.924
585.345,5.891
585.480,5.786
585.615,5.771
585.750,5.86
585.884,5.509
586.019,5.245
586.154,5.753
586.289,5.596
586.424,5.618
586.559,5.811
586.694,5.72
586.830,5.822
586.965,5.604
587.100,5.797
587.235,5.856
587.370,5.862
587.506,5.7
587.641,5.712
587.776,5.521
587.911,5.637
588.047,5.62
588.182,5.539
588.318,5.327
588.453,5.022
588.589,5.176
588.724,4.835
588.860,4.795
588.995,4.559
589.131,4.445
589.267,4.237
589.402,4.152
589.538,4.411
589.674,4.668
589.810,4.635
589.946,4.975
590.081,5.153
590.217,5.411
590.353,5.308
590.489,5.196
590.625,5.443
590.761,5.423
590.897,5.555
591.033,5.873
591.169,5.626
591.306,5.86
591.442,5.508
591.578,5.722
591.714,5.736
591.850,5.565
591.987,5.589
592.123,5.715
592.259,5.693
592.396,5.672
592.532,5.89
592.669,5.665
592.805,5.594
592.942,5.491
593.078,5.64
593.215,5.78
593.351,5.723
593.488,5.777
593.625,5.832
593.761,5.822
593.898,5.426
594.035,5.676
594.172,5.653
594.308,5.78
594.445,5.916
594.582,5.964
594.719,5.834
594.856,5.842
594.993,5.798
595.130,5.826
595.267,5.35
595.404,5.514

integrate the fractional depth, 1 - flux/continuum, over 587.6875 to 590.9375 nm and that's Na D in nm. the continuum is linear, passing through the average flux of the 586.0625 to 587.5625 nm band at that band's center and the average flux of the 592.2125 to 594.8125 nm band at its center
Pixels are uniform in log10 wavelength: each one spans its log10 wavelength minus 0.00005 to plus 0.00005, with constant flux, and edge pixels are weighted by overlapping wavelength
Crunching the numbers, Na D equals 0.39 nm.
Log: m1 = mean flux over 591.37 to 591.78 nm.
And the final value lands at 5.67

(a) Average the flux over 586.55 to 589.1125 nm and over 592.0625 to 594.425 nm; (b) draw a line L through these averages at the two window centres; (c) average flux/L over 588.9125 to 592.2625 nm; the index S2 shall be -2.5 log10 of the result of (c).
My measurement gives 0.07 mag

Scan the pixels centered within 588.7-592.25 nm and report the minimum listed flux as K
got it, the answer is 4.152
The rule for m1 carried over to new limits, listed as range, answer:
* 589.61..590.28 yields 4.97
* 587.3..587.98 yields 5.69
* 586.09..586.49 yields 5.65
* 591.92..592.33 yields 5.67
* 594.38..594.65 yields 5.94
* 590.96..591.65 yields 5.72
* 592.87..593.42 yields 5.66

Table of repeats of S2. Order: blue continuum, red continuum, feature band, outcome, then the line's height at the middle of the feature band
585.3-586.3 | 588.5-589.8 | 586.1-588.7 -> -0.09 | 5.16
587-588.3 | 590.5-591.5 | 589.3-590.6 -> 0.15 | 5.62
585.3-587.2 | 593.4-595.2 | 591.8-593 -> 0.02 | 5.76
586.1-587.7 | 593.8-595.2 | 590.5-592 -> 0.03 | 5.76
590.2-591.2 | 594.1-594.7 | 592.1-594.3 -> 0.00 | 5.72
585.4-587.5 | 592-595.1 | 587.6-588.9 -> 0.08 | 5.71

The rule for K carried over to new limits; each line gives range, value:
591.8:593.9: 5.426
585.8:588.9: 4.795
